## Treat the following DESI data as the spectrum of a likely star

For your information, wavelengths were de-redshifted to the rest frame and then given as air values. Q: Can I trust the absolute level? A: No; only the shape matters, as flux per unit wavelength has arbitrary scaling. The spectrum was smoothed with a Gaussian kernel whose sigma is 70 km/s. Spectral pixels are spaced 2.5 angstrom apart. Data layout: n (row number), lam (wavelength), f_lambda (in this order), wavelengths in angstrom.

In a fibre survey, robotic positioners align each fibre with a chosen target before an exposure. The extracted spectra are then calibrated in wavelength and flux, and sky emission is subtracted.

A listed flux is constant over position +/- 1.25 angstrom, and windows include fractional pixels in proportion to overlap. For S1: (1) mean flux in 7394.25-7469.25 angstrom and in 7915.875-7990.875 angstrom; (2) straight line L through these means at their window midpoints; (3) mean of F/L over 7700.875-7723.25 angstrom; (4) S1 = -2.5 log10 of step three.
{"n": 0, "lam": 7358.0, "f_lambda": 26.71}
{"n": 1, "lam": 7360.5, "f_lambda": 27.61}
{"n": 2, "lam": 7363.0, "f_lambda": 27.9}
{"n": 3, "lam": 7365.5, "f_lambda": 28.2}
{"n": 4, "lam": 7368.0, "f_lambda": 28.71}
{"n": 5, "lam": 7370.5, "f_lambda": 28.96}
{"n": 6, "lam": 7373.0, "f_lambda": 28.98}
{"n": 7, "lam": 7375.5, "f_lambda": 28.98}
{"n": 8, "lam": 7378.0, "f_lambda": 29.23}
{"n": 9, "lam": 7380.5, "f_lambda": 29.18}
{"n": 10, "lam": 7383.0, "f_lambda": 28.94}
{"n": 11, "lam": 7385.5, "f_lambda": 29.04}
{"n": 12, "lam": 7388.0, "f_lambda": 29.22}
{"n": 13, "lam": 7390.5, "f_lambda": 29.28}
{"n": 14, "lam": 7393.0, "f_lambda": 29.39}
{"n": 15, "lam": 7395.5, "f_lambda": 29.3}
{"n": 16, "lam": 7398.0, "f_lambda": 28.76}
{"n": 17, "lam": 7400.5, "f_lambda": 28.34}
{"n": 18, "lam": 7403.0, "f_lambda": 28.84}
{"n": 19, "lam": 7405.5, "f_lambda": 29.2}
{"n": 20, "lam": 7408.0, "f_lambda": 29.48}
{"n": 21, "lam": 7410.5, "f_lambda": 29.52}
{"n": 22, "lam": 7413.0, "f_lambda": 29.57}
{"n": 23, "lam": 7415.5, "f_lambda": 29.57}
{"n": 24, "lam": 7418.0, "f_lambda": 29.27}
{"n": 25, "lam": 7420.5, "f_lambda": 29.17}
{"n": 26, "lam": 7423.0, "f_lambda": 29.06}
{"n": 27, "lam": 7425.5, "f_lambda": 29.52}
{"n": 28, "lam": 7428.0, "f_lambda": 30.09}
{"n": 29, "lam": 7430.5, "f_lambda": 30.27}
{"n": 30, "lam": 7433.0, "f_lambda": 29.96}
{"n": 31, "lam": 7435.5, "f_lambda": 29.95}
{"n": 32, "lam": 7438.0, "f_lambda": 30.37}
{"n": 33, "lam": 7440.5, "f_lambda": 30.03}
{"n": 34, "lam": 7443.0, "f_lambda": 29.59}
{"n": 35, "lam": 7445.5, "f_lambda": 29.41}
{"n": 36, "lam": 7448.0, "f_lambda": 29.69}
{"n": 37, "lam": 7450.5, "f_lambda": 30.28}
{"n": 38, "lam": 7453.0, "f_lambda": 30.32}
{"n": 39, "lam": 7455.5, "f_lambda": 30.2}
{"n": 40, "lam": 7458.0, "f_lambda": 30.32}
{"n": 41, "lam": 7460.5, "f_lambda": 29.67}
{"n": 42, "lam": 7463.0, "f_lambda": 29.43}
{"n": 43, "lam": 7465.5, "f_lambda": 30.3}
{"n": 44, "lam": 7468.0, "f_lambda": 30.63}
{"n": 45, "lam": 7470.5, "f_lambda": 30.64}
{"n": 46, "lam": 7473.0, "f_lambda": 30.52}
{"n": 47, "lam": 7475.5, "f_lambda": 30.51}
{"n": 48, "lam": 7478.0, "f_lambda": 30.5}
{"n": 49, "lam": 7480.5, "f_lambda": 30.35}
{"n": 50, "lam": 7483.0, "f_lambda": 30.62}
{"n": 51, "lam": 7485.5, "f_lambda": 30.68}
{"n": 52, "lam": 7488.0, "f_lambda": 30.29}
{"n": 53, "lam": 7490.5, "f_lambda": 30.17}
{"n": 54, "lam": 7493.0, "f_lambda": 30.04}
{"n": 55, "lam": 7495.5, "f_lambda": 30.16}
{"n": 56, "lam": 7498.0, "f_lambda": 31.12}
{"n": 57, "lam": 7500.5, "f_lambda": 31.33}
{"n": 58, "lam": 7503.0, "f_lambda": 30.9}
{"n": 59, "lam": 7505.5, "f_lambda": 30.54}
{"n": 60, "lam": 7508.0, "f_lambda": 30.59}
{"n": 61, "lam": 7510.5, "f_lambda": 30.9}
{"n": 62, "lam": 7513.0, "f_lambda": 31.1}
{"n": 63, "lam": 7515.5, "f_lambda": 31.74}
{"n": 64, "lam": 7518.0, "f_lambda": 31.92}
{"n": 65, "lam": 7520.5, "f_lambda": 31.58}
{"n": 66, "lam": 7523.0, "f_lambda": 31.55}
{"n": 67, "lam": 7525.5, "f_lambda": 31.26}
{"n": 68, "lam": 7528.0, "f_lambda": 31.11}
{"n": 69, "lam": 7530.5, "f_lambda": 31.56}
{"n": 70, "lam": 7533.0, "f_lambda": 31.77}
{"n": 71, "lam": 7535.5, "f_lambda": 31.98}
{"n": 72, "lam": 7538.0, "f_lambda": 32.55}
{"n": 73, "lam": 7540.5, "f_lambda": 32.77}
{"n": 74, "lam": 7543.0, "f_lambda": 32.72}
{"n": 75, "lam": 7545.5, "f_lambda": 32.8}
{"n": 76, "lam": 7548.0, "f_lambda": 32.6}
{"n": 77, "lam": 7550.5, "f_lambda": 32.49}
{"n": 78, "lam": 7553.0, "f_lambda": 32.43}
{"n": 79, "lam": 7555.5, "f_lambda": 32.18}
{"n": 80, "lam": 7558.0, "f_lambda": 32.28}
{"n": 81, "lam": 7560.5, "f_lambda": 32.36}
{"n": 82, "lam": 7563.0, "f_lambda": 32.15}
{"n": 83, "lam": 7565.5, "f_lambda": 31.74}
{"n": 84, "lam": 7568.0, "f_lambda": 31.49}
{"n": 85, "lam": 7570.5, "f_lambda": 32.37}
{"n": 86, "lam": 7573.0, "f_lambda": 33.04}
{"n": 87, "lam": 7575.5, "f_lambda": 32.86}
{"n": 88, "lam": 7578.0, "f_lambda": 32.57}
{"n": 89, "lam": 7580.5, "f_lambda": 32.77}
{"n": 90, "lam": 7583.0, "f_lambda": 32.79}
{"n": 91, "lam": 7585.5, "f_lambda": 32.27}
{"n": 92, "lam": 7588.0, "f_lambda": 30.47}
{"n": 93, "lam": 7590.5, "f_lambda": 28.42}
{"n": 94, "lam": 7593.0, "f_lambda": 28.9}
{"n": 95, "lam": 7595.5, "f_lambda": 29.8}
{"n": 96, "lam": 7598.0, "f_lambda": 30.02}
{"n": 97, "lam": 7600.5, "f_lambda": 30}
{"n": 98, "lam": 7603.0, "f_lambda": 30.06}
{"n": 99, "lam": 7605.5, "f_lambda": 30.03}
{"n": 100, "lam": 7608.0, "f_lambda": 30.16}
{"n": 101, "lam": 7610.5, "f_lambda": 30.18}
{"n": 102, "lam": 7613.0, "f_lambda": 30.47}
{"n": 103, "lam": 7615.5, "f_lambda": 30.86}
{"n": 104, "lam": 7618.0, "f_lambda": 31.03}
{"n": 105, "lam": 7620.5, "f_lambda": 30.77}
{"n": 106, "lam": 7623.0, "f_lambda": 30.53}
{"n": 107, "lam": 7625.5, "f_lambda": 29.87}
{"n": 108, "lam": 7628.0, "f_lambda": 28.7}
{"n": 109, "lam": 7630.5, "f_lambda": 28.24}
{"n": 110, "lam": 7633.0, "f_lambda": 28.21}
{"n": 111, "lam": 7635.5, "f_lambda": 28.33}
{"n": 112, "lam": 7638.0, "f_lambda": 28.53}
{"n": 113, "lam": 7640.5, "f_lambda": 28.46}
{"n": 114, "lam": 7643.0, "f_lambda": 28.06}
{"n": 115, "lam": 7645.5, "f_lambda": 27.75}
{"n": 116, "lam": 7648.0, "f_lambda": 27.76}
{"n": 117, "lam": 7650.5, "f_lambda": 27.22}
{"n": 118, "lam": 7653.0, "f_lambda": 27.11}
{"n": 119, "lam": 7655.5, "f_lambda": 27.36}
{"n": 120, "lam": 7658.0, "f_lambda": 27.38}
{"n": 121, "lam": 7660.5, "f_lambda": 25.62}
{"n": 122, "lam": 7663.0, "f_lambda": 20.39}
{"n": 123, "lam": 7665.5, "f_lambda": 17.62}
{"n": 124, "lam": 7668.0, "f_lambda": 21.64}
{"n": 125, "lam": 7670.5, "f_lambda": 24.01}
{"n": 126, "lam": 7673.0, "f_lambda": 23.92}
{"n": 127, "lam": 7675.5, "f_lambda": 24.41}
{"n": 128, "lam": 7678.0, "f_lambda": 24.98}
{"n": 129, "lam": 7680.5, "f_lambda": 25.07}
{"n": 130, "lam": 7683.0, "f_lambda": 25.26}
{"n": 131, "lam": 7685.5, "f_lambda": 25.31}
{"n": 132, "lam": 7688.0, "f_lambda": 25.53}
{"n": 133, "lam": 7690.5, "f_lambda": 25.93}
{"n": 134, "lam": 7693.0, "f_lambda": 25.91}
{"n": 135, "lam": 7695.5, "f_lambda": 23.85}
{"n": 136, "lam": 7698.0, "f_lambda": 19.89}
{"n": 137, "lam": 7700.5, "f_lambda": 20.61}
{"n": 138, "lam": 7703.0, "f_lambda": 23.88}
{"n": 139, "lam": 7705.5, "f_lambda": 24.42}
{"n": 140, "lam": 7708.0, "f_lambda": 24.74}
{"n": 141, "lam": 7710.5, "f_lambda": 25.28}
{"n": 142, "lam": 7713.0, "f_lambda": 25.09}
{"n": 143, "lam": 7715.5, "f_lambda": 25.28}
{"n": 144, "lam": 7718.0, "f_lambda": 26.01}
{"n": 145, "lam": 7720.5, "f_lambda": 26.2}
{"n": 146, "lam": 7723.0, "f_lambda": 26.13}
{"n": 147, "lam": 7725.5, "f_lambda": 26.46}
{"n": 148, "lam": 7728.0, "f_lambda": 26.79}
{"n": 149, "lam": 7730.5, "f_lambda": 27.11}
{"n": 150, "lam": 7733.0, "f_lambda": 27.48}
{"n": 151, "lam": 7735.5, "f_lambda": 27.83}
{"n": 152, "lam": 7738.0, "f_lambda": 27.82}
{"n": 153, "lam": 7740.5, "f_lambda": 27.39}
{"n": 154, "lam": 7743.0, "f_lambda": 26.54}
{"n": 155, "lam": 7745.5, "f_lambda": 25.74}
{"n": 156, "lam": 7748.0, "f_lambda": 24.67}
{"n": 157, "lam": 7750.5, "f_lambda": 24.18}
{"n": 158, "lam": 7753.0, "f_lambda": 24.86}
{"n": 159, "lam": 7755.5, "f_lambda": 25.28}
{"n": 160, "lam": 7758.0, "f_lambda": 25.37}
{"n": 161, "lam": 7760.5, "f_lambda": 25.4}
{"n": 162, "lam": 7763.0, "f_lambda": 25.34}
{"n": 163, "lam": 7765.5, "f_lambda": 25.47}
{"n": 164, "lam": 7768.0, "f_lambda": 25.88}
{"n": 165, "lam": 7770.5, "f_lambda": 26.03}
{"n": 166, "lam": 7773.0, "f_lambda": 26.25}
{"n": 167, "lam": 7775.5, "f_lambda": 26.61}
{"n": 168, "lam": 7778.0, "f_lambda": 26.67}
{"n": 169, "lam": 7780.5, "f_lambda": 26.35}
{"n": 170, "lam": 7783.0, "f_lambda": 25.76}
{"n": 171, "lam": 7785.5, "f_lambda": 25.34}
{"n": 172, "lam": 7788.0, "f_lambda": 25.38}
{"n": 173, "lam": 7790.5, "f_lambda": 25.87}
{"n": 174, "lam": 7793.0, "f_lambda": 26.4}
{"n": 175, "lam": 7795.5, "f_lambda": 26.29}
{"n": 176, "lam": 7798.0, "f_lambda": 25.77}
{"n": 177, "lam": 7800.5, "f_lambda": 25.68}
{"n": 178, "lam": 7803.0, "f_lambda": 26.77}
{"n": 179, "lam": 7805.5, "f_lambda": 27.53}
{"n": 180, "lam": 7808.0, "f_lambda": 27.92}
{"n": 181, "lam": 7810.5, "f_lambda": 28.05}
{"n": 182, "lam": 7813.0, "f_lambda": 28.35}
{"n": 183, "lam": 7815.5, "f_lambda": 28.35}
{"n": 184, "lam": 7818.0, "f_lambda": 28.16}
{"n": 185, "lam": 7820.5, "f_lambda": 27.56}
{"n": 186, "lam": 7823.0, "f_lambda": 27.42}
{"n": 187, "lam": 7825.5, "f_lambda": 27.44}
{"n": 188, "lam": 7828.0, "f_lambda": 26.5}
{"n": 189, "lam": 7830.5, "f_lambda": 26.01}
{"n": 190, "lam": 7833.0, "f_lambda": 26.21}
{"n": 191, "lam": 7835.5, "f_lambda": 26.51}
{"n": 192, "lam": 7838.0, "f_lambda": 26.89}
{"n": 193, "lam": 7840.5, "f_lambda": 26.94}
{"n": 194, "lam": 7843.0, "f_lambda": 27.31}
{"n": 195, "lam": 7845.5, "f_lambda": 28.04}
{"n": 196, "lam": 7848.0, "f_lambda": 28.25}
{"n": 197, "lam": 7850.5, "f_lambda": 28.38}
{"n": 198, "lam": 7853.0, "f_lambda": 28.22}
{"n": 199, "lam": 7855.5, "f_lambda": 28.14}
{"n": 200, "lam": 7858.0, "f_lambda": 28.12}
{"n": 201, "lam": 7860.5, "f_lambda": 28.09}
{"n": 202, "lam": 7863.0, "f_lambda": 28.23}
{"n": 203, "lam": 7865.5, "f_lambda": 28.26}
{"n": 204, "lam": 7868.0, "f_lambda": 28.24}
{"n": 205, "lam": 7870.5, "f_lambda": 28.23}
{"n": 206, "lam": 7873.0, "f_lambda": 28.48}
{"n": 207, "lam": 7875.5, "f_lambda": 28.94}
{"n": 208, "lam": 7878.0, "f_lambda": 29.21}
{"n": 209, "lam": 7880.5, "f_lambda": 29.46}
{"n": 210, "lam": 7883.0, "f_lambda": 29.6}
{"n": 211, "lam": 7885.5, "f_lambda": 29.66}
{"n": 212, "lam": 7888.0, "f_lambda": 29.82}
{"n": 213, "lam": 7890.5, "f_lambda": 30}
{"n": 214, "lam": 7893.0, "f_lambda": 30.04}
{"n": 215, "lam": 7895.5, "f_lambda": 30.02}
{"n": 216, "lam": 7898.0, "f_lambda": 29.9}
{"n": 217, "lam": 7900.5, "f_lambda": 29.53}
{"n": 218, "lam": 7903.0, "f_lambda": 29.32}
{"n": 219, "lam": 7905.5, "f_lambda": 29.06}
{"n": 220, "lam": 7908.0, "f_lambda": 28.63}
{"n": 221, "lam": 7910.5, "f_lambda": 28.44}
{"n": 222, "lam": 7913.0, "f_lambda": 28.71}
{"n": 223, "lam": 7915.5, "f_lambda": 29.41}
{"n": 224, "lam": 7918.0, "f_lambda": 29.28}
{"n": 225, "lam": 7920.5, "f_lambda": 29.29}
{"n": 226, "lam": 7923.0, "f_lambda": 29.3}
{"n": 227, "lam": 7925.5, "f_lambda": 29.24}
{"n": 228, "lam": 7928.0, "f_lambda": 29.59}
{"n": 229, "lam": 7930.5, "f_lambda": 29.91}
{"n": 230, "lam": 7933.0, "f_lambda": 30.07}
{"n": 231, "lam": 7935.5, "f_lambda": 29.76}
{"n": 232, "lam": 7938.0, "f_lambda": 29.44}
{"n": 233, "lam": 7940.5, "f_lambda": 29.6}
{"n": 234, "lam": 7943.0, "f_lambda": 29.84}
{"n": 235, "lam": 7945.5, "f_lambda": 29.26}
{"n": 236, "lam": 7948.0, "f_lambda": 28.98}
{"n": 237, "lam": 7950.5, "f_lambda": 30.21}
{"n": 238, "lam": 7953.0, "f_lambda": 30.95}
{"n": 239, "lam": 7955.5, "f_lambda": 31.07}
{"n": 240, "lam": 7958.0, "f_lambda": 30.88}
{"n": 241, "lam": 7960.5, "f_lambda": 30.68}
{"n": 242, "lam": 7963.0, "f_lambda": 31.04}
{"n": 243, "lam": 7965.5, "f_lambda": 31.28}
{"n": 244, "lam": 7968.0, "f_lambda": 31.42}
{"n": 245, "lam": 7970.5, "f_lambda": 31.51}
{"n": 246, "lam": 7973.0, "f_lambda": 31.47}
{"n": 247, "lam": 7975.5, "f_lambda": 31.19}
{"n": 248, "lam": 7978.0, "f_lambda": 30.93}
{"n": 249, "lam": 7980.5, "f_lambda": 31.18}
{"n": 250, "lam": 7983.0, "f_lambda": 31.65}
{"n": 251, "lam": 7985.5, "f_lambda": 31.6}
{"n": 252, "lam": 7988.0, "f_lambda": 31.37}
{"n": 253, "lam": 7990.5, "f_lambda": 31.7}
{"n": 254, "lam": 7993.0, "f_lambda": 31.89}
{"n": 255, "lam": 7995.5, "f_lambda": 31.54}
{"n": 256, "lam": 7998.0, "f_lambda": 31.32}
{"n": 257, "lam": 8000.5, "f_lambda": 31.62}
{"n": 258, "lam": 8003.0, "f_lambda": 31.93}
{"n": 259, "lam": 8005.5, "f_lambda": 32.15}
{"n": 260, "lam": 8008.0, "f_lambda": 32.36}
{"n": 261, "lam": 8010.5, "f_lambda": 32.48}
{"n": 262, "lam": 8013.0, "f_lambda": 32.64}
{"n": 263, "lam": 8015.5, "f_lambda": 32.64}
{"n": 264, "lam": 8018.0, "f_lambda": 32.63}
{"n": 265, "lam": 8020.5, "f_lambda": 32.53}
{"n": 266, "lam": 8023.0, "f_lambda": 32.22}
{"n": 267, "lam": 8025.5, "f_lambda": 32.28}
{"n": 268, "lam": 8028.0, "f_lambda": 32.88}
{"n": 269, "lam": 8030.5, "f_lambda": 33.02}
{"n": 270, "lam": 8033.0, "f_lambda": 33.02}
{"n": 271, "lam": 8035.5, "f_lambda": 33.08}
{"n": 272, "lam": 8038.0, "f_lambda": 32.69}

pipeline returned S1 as 0.201 mag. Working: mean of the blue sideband 29.7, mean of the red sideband 30.4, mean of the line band 25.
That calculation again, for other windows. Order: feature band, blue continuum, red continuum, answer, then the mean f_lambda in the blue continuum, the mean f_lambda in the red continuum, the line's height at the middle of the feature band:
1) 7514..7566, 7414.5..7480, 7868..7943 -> -0.08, 30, 29.4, 29.9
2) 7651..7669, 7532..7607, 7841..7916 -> 0.27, 31.7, 28.8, 30.8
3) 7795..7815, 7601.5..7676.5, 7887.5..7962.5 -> 0.06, 27.5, 29.7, 28.8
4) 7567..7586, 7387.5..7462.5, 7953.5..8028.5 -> -0.08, 29.6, 31.7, 30.2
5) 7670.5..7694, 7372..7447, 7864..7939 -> 0.17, 29.4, 29.3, 29.3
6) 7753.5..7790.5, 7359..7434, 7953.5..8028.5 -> 0.19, 29.1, 31.7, 30.8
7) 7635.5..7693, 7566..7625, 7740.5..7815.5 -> 0.15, 30.9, 26.1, 29.1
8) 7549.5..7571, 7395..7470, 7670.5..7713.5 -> -0.19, 29.7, 24.3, 27.1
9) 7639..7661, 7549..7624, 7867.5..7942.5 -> 0.13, 31.3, 29.4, 30.9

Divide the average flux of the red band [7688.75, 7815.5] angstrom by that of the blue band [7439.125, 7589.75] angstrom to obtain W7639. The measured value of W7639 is 0.8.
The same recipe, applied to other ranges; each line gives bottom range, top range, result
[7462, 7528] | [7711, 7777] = 0.85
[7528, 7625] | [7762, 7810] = 0.83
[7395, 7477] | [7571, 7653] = 1.01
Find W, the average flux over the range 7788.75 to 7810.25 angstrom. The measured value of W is 26.6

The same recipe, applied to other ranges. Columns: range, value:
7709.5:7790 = 26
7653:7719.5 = 24.3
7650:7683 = 24.3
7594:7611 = 30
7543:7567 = 32.3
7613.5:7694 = 26.7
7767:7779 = 26.3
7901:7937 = 29.3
